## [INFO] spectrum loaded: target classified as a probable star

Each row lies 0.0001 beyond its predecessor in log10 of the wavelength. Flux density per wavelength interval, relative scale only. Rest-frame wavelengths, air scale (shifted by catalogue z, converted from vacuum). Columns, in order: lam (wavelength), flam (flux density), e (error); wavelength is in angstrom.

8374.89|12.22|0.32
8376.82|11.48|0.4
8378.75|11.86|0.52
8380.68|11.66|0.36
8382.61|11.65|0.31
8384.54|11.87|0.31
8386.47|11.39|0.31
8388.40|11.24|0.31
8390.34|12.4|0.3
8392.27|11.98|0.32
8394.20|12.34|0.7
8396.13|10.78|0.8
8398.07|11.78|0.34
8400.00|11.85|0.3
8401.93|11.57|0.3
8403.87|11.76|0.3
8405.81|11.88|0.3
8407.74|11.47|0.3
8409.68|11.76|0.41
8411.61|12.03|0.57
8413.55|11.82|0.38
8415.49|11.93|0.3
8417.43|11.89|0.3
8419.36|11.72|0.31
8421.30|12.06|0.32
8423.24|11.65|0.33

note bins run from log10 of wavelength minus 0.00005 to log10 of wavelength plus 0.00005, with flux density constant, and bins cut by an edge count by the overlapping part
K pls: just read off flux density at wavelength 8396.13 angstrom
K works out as 10.78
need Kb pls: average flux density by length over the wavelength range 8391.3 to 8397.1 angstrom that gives 11.7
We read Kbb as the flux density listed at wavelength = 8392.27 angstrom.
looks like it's 11.98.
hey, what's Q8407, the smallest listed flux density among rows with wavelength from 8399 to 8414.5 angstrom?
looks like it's 11.47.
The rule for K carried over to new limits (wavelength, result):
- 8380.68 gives 11.66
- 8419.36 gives 11.72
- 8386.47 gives 11.39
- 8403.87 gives 11.76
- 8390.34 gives 12.4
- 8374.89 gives 12.22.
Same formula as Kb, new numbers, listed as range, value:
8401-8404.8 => 11.6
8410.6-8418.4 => 11.9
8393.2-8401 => 11.7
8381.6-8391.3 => 11.7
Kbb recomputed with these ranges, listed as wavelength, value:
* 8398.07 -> 11.78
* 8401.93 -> 11.57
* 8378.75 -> 11.86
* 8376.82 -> 11.48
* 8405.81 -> 11.88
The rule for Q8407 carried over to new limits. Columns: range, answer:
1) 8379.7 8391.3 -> 11.24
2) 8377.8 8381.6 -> 11.66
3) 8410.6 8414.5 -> 11.82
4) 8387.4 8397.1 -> 10.78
